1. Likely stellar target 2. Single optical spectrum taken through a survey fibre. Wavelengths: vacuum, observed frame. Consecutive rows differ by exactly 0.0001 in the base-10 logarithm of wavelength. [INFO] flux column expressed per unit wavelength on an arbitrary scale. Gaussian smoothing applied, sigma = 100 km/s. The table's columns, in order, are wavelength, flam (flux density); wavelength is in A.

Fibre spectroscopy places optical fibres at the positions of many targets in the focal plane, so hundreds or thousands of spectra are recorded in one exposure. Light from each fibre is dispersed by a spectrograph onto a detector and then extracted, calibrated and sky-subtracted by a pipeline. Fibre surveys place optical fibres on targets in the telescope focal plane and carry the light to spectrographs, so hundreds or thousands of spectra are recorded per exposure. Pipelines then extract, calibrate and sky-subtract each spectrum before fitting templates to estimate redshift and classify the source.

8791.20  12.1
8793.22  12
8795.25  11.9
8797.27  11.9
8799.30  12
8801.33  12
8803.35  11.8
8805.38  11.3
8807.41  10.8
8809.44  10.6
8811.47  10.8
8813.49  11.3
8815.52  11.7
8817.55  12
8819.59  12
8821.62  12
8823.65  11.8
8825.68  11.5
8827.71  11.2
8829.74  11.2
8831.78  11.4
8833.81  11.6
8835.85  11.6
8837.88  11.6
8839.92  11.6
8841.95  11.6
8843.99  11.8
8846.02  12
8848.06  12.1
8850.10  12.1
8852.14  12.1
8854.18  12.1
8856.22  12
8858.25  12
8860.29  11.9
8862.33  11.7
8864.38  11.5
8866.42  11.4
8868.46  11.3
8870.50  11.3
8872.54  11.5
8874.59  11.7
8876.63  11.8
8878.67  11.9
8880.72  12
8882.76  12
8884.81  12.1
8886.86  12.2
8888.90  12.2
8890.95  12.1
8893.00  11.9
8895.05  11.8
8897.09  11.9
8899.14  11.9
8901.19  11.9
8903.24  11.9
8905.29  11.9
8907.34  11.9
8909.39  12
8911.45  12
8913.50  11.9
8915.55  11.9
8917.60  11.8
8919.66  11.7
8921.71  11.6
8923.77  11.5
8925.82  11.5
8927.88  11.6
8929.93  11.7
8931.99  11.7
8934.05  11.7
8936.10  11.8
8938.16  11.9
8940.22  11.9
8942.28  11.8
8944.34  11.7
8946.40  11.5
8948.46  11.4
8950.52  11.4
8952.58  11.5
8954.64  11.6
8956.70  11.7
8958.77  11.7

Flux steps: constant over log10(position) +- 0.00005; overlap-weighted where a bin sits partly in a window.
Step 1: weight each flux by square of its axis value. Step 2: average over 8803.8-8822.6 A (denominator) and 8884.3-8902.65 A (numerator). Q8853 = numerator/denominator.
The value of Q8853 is 1.07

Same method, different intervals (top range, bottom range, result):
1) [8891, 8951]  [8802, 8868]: 1.03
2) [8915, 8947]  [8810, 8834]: 1.04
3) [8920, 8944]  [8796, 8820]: 1.05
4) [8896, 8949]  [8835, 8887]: 1.01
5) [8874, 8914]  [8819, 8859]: 1.03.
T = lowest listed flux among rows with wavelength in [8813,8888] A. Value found 11.2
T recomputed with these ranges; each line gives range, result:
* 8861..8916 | 11.3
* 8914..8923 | 11.6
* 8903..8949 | 11.4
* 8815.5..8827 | 11.5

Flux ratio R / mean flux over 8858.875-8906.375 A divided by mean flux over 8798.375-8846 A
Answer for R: 1.0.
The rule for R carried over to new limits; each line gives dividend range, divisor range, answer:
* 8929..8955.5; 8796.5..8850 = 1.01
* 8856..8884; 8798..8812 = 1.03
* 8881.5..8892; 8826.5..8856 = 1.03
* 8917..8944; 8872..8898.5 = 0.98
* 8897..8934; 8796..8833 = 1.02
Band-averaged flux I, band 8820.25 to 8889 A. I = 11.8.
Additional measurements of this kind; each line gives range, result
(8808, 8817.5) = 11.2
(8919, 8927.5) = 11.6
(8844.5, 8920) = 11.9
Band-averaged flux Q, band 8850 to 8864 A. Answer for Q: 12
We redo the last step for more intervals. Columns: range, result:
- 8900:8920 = 11.9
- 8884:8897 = 12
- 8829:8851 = 11.7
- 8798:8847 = 11.6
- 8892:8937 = 11.8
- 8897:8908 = 11.9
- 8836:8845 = 11.6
